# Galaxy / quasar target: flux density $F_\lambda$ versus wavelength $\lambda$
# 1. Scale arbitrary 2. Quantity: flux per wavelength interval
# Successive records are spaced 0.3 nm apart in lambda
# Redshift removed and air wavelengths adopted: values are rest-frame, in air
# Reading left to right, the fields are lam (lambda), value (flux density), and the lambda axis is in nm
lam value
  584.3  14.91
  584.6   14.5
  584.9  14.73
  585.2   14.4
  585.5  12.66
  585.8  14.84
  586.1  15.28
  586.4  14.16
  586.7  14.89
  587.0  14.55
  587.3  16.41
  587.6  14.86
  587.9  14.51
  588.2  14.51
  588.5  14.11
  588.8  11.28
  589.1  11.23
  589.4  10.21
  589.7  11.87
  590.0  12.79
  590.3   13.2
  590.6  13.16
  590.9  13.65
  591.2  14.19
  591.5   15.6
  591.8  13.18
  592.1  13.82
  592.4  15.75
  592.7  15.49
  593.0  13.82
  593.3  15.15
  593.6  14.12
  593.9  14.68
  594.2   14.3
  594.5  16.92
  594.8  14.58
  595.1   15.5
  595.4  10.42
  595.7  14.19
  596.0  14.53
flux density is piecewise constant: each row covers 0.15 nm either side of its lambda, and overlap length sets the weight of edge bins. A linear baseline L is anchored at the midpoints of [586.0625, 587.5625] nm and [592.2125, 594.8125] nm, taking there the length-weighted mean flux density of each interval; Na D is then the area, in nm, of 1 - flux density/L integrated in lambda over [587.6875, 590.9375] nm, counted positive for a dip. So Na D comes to 0.48 nm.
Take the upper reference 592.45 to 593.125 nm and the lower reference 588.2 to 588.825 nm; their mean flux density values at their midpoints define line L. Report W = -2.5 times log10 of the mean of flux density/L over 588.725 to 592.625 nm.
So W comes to 0.081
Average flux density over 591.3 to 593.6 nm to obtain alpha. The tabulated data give 14.6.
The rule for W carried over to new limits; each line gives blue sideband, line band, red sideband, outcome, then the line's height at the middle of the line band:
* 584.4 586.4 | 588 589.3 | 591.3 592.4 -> 0.132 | 14.4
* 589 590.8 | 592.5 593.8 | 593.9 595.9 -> -0.086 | 13.6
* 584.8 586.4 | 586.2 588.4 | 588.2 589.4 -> -0.125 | 13.2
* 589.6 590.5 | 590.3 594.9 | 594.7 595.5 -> -0.106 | 13.2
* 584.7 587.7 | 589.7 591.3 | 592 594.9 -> 0.122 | 14.8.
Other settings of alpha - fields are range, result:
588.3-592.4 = 13.1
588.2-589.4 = 12.2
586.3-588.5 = 14.8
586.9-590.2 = 13.3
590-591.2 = 13.4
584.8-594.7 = 14.1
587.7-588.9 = 13.8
